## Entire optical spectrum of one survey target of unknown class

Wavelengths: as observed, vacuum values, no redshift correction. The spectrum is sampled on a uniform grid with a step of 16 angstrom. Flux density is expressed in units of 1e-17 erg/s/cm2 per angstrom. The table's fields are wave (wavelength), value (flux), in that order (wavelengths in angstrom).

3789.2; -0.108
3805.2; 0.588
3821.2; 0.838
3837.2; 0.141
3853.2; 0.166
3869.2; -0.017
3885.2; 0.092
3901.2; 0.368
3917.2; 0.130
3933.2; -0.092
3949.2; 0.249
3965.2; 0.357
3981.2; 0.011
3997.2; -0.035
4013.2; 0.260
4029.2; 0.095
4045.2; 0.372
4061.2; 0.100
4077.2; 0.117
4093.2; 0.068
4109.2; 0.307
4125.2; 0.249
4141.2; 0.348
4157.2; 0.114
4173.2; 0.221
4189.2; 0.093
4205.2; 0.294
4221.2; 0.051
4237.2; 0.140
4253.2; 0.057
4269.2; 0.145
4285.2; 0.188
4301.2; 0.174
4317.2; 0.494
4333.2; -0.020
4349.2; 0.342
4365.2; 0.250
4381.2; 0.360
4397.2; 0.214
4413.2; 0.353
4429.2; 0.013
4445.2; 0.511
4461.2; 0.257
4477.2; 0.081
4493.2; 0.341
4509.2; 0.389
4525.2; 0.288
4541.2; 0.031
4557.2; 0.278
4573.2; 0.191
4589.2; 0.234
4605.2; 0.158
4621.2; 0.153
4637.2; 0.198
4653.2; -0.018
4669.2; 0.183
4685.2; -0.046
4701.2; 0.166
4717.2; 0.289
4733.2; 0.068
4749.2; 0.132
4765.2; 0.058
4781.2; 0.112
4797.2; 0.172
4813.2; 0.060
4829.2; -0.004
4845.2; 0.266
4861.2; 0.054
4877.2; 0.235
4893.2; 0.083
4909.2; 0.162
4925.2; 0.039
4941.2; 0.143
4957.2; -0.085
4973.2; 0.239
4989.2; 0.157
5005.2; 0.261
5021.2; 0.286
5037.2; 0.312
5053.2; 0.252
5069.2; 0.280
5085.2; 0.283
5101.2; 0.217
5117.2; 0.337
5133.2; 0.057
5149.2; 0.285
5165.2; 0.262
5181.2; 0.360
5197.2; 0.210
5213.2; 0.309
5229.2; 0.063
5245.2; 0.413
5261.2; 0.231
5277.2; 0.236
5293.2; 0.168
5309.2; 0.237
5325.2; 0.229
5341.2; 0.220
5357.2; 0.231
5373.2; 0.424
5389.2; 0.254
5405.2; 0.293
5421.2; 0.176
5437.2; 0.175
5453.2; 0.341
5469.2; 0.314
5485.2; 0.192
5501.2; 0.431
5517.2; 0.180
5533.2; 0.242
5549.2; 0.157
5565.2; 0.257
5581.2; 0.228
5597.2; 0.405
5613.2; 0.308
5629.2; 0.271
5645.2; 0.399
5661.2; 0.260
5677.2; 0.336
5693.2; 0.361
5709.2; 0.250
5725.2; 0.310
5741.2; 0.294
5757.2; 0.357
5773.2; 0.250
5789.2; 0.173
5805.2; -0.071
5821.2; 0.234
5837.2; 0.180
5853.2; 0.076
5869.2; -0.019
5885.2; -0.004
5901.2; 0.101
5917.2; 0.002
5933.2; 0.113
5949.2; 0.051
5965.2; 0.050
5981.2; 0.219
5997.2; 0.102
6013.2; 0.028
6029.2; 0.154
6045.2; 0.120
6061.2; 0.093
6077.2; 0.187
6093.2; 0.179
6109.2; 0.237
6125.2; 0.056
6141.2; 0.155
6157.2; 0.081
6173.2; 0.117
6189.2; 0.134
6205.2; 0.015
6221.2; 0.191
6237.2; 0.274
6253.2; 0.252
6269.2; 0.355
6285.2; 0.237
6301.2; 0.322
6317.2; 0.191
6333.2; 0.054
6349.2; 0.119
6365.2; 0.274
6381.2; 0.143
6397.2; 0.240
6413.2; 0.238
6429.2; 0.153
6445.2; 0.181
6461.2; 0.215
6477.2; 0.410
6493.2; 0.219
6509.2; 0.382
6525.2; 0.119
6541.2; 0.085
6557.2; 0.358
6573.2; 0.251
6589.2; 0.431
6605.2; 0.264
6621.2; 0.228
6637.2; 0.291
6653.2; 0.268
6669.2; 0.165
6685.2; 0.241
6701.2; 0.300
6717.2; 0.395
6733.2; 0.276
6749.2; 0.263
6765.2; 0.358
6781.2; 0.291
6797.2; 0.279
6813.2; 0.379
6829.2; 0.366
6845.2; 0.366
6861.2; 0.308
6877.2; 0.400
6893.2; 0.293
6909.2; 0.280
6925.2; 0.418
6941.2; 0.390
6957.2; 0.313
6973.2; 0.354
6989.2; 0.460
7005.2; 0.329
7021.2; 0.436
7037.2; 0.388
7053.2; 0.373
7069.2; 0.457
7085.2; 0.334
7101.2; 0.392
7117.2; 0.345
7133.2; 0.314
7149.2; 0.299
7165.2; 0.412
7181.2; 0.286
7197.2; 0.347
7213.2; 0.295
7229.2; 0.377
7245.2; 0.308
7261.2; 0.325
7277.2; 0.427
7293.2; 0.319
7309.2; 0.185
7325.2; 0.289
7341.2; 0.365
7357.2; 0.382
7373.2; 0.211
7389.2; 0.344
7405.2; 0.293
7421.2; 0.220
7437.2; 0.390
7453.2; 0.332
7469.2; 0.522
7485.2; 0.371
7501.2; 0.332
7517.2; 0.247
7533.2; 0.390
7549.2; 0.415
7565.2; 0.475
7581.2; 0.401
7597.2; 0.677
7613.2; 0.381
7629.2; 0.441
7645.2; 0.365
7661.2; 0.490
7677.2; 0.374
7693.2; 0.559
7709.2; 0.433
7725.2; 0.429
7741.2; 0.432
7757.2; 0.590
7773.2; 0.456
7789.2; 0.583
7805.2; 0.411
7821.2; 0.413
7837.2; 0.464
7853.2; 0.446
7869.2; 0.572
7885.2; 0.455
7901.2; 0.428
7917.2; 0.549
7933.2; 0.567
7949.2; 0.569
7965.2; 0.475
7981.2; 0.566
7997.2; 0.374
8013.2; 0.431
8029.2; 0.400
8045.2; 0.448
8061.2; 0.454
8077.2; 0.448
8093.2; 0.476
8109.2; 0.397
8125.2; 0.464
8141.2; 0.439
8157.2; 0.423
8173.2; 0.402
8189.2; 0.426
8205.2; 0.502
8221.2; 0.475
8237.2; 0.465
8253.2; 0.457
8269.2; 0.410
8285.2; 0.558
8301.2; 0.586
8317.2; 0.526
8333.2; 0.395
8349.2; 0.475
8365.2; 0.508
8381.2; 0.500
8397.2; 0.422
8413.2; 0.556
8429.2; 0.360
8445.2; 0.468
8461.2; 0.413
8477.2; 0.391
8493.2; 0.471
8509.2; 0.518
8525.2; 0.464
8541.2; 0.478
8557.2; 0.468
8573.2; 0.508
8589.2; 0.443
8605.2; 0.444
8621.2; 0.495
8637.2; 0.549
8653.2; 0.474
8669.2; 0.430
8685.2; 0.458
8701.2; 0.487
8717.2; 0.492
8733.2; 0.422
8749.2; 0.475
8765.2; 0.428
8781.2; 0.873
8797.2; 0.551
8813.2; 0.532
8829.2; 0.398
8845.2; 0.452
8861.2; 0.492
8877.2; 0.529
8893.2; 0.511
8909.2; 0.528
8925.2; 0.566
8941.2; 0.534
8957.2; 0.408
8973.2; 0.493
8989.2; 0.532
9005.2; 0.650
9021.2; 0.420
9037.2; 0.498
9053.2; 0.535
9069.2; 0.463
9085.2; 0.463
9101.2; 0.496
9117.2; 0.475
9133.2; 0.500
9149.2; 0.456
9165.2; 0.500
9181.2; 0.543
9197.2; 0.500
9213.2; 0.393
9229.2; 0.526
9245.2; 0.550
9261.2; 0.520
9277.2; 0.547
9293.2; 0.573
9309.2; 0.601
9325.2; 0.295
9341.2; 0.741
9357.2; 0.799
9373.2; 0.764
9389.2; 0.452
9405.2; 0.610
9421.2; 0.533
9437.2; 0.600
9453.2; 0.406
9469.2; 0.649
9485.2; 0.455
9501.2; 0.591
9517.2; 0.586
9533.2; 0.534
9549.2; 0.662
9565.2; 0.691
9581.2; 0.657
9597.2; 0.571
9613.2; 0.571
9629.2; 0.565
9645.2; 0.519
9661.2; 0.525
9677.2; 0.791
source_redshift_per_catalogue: 0.680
